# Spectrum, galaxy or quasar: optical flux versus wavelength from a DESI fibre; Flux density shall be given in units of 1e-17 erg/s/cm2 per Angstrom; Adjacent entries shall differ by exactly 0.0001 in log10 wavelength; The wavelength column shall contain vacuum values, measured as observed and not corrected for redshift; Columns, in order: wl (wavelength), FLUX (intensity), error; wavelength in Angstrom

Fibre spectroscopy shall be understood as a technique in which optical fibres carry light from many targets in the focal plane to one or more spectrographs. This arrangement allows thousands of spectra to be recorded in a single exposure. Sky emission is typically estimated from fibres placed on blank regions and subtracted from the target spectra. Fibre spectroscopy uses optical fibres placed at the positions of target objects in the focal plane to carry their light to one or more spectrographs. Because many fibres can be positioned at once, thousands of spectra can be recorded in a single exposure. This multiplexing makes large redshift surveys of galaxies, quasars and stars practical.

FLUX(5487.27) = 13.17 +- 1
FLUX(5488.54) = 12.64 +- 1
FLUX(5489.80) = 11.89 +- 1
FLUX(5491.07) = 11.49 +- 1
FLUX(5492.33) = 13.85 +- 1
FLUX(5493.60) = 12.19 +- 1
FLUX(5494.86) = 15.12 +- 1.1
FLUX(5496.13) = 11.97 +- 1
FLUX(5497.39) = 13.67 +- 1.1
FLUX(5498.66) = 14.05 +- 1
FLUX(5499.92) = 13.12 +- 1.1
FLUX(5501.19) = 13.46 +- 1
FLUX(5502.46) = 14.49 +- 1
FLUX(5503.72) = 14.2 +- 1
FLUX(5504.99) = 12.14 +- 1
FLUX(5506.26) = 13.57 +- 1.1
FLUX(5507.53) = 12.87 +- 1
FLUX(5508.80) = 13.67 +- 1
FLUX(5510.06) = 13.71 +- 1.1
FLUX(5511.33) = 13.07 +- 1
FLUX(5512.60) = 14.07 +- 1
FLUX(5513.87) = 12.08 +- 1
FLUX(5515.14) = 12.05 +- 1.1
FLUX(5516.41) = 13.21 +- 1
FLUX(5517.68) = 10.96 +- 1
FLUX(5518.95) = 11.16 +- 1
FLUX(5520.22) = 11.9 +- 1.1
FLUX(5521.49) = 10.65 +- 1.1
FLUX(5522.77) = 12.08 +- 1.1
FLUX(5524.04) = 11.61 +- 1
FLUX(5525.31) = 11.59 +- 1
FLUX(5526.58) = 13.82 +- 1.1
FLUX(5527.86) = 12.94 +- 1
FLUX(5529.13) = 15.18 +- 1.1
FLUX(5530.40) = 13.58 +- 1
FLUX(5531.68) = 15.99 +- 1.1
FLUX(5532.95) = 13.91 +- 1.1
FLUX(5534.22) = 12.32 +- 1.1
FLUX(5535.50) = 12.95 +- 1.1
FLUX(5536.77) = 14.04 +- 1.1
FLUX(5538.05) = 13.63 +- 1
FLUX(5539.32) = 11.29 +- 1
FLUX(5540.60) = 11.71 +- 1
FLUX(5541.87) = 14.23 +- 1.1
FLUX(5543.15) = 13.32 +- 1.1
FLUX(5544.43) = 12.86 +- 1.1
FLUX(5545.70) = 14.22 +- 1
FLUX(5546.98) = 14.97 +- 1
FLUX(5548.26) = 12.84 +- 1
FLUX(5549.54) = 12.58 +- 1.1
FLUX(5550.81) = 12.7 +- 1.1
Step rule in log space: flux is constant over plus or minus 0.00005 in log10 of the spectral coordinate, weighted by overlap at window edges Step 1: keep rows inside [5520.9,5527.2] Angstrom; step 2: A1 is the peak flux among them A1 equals 13.82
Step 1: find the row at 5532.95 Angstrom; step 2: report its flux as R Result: 13.91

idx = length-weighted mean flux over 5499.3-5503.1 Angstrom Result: 13.7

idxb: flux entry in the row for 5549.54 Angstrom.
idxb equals 12.58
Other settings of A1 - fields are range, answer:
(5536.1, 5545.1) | 14.23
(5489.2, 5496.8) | 15.12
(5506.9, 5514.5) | 14.07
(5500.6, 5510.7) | 14.49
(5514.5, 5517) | 13.21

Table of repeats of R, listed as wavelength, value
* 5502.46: 14.49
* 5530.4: 13.58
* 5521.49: 10.65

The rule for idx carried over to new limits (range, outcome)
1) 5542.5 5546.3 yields 13.5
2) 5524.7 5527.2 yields 12.7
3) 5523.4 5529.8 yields 13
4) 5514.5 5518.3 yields 12.1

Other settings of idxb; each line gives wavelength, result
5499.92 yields 13.12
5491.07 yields 11.49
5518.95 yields 11.16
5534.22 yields 12.32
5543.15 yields 13.32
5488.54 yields 12.64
